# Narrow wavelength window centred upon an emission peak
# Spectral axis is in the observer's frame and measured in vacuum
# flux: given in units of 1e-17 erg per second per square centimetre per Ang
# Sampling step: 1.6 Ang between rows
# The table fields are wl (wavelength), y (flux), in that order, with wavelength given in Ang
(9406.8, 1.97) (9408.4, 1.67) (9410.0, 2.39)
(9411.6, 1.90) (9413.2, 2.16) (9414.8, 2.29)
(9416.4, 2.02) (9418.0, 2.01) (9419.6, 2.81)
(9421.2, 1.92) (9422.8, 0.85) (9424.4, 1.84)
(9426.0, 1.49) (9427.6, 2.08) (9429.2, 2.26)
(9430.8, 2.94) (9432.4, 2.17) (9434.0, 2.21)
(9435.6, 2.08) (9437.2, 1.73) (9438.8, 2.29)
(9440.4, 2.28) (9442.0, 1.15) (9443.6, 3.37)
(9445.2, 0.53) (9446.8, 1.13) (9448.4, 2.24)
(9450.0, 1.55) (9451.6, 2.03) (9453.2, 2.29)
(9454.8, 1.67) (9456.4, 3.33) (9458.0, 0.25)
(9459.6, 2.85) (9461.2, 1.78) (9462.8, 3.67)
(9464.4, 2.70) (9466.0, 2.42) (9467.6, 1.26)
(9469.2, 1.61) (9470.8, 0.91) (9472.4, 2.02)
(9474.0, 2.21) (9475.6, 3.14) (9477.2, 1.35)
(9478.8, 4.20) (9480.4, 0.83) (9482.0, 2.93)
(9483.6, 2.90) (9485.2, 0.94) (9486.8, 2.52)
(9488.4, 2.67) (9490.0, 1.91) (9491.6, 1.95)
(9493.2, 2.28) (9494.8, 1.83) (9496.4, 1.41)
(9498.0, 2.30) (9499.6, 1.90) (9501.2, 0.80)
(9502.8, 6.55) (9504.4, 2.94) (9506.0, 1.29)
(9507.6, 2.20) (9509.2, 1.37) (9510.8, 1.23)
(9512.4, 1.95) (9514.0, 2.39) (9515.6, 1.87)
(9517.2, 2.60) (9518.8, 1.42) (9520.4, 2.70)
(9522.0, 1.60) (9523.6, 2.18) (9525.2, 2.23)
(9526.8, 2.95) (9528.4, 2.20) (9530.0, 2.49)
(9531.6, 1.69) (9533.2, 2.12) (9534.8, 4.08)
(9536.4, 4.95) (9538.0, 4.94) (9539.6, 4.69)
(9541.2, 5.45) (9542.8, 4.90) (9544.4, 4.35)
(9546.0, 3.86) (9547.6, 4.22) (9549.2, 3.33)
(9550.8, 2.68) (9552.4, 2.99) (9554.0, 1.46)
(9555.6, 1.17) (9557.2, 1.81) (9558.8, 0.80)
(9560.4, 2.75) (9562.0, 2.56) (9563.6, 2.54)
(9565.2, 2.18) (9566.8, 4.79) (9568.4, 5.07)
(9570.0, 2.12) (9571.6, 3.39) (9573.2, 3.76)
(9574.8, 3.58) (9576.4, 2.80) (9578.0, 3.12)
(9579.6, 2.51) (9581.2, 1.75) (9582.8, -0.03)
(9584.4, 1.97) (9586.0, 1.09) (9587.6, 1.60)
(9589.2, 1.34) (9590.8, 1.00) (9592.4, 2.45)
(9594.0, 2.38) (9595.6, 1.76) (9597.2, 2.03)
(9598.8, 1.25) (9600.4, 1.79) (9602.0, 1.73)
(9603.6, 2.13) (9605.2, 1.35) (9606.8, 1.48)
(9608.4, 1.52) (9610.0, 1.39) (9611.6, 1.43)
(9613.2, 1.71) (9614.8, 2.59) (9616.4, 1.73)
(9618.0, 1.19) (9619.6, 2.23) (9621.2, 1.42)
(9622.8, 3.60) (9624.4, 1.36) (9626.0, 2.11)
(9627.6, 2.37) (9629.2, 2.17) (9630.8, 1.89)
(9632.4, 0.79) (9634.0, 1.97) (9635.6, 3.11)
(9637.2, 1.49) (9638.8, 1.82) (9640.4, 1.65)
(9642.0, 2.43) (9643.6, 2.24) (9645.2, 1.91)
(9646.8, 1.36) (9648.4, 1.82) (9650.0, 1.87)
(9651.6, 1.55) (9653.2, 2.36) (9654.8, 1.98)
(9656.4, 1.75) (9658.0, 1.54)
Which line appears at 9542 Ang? H-alpha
